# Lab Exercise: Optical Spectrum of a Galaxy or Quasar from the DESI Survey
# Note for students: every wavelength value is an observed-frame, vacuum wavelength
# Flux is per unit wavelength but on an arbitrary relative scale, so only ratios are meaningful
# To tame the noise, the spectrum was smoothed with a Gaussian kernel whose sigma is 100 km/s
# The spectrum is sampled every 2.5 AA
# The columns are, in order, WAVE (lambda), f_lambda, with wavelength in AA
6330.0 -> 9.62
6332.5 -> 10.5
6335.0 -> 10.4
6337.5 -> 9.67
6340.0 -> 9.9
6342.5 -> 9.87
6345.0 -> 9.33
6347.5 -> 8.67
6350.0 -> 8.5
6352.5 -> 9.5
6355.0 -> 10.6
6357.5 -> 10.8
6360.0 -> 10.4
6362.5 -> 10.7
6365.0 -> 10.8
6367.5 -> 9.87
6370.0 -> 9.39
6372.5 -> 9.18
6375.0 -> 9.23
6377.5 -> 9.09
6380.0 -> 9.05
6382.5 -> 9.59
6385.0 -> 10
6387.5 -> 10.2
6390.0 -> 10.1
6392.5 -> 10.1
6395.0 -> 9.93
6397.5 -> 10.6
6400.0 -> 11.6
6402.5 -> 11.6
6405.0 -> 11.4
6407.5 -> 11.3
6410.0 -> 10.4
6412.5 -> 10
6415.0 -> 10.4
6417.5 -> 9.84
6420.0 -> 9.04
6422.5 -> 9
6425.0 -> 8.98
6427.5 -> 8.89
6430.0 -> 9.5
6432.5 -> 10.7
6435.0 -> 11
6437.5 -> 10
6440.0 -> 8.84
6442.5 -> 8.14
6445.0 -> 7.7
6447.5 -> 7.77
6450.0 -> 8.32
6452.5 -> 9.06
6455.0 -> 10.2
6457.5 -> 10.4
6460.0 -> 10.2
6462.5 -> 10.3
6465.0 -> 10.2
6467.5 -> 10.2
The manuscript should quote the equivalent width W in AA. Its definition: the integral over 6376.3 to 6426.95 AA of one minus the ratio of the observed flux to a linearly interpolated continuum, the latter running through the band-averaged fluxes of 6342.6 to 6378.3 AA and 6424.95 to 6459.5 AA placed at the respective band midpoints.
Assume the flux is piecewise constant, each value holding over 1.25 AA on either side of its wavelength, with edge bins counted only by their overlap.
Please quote -3.2 AA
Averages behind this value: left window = 9.73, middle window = 10.1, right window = 9.28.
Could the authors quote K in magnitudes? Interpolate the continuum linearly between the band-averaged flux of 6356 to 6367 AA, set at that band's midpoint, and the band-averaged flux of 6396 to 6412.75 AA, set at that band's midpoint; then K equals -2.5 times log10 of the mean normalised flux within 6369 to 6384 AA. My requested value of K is 0.163 mag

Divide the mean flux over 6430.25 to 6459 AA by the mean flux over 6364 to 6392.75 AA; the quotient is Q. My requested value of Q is 1.0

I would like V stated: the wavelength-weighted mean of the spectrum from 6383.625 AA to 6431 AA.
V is 10.2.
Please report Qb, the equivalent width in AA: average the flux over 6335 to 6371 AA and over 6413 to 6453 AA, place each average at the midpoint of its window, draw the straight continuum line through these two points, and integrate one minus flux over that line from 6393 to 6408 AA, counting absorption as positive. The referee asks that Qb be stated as -2.4 AA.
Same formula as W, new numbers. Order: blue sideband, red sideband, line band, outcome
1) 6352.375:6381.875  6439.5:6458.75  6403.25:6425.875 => -2.0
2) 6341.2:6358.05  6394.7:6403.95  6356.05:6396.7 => 1.7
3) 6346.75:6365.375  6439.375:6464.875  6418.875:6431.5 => 0.4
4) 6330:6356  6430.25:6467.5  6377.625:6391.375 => -0.2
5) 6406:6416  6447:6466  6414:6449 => 3.0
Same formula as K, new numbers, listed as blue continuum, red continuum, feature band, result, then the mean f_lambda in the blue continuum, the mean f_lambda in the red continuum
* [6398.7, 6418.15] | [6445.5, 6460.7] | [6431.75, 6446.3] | 0.05 mag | 10.8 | 9.21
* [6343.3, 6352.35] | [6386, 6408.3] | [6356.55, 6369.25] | -0.10 mag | 8.97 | 10.7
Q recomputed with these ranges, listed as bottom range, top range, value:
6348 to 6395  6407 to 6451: 0.96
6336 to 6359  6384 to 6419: 1.09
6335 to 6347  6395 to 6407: 1.15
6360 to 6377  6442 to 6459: 0.90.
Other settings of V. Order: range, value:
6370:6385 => 9.31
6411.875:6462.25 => 9.41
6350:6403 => 10.1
